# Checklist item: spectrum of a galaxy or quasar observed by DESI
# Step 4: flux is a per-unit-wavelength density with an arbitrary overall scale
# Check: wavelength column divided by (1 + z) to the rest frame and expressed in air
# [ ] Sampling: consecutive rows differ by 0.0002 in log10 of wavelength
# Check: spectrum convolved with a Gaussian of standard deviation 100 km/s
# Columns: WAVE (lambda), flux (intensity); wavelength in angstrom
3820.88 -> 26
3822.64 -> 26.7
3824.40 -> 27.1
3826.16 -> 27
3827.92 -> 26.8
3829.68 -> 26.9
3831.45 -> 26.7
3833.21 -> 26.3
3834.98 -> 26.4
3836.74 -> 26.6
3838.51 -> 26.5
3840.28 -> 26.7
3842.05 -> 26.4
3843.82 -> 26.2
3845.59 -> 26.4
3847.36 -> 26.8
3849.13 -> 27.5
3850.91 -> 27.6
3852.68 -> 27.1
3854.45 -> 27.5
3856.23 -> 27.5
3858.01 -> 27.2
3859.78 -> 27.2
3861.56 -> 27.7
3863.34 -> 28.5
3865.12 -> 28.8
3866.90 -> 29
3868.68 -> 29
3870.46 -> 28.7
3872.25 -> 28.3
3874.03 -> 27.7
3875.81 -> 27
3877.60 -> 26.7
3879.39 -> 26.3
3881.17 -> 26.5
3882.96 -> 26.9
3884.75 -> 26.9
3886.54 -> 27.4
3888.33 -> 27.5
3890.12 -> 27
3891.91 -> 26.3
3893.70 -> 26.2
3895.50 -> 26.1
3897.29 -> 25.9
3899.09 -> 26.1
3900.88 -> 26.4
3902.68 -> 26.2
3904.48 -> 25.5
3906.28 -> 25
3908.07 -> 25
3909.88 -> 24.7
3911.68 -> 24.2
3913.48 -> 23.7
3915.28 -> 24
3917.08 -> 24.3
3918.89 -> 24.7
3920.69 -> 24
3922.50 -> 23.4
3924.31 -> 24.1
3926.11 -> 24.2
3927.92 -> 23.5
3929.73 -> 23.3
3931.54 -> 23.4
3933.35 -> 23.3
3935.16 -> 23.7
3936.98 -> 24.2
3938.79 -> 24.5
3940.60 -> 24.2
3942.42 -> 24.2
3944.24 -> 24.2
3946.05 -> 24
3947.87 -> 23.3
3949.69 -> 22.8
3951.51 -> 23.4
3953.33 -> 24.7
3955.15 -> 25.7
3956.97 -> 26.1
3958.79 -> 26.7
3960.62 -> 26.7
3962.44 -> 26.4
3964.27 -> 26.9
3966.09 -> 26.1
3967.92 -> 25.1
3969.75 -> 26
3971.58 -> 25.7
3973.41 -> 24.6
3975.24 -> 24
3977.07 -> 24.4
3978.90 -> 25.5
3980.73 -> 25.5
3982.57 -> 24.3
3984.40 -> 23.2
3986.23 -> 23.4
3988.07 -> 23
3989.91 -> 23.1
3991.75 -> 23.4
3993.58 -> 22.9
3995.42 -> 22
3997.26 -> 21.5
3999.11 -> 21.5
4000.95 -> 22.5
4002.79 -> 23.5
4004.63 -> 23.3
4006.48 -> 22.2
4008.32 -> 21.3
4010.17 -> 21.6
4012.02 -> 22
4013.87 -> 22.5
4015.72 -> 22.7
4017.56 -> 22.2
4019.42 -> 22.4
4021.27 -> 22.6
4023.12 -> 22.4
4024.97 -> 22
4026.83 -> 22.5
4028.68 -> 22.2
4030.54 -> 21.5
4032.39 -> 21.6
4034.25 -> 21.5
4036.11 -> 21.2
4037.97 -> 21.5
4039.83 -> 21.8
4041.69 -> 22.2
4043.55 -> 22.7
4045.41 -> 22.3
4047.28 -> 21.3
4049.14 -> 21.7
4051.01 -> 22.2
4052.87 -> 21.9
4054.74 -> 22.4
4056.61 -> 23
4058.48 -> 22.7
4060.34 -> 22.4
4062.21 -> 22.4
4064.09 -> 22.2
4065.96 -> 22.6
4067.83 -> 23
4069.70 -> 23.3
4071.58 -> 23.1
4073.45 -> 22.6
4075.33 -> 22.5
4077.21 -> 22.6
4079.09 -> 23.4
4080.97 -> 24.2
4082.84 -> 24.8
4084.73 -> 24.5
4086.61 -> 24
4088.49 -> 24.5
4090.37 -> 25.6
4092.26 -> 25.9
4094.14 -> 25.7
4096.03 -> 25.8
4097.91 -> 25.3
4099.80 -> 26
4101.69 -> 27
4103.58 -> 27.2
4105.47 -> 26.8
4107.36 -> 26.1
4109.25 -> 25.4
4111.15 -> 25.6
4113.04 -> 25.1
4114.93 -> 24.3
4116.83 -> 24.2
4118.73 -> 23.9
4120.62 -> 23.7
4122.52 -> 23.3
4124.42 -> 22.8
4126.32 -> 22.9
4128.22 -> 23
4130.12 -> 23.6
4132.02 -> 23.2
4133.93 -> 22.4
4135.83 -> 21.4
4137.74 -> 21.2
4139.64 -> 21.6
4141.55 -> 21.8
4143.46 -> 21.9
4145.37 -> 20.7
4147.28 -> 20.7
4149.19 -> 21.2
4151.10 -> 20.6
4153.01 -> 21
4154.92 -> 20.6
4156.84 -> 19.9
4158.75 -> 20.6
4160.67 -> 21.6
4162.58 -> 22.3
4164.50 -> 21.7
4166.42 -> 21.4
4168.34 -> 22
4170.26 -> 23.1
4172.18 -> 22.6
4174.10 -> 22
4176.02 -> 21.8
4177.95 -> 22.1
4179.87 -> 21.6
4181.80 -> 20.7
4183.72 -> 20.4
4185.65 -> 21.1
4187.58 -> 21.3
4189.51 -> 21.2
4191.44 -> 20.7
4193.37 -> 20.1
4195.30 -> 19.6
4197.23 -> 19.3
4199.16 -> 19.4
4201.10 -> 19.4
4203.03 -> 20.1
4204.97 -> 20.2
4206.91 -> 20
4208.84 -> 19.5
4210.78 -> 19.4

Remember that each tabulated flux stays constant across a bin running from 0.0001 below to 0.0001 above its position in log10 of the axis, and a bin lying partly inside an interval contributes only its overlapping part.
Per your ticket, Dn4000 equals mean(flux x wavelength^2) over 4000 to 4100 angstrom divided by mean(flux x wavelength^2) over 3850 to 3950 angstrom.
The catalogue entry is 1.0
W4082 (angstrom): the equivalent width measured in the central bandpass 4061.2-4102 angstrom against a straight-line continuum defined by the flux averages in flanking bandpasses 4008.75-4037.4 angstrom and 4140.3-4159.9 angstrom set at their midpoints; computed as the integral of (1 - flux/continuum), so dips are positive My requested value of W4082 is -4.9 angstrom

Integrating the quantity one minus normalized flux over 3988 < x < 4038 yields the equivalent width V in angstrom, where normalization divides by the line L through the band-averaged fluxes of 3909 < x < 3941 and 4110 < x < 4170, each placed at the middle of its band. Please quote 2.2 angstrom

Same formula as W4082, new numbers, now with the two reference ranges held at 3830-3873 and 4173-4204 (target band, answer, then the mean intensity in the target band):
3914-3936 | 1.8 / 23.8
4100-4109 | -1.7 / 26.6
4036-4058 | 1.3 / 22.1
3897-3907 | 0.2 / 25.8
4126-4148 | -0.3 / 22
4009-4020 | 0.9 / 22.2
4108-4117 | -1.1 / 25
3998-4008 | 0.8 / 22.5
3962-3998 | 0.7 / 24.3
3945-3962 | 0.3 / 24.9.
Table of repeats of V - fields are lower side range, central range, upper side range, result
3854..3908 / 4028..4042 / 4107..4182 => 1.5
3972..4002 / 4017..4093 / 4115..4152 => 0.8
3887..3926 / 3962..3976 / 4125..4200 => -0.7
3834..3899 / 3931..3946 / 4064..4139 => 1.3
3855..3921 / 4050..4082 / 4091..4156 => 2.0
